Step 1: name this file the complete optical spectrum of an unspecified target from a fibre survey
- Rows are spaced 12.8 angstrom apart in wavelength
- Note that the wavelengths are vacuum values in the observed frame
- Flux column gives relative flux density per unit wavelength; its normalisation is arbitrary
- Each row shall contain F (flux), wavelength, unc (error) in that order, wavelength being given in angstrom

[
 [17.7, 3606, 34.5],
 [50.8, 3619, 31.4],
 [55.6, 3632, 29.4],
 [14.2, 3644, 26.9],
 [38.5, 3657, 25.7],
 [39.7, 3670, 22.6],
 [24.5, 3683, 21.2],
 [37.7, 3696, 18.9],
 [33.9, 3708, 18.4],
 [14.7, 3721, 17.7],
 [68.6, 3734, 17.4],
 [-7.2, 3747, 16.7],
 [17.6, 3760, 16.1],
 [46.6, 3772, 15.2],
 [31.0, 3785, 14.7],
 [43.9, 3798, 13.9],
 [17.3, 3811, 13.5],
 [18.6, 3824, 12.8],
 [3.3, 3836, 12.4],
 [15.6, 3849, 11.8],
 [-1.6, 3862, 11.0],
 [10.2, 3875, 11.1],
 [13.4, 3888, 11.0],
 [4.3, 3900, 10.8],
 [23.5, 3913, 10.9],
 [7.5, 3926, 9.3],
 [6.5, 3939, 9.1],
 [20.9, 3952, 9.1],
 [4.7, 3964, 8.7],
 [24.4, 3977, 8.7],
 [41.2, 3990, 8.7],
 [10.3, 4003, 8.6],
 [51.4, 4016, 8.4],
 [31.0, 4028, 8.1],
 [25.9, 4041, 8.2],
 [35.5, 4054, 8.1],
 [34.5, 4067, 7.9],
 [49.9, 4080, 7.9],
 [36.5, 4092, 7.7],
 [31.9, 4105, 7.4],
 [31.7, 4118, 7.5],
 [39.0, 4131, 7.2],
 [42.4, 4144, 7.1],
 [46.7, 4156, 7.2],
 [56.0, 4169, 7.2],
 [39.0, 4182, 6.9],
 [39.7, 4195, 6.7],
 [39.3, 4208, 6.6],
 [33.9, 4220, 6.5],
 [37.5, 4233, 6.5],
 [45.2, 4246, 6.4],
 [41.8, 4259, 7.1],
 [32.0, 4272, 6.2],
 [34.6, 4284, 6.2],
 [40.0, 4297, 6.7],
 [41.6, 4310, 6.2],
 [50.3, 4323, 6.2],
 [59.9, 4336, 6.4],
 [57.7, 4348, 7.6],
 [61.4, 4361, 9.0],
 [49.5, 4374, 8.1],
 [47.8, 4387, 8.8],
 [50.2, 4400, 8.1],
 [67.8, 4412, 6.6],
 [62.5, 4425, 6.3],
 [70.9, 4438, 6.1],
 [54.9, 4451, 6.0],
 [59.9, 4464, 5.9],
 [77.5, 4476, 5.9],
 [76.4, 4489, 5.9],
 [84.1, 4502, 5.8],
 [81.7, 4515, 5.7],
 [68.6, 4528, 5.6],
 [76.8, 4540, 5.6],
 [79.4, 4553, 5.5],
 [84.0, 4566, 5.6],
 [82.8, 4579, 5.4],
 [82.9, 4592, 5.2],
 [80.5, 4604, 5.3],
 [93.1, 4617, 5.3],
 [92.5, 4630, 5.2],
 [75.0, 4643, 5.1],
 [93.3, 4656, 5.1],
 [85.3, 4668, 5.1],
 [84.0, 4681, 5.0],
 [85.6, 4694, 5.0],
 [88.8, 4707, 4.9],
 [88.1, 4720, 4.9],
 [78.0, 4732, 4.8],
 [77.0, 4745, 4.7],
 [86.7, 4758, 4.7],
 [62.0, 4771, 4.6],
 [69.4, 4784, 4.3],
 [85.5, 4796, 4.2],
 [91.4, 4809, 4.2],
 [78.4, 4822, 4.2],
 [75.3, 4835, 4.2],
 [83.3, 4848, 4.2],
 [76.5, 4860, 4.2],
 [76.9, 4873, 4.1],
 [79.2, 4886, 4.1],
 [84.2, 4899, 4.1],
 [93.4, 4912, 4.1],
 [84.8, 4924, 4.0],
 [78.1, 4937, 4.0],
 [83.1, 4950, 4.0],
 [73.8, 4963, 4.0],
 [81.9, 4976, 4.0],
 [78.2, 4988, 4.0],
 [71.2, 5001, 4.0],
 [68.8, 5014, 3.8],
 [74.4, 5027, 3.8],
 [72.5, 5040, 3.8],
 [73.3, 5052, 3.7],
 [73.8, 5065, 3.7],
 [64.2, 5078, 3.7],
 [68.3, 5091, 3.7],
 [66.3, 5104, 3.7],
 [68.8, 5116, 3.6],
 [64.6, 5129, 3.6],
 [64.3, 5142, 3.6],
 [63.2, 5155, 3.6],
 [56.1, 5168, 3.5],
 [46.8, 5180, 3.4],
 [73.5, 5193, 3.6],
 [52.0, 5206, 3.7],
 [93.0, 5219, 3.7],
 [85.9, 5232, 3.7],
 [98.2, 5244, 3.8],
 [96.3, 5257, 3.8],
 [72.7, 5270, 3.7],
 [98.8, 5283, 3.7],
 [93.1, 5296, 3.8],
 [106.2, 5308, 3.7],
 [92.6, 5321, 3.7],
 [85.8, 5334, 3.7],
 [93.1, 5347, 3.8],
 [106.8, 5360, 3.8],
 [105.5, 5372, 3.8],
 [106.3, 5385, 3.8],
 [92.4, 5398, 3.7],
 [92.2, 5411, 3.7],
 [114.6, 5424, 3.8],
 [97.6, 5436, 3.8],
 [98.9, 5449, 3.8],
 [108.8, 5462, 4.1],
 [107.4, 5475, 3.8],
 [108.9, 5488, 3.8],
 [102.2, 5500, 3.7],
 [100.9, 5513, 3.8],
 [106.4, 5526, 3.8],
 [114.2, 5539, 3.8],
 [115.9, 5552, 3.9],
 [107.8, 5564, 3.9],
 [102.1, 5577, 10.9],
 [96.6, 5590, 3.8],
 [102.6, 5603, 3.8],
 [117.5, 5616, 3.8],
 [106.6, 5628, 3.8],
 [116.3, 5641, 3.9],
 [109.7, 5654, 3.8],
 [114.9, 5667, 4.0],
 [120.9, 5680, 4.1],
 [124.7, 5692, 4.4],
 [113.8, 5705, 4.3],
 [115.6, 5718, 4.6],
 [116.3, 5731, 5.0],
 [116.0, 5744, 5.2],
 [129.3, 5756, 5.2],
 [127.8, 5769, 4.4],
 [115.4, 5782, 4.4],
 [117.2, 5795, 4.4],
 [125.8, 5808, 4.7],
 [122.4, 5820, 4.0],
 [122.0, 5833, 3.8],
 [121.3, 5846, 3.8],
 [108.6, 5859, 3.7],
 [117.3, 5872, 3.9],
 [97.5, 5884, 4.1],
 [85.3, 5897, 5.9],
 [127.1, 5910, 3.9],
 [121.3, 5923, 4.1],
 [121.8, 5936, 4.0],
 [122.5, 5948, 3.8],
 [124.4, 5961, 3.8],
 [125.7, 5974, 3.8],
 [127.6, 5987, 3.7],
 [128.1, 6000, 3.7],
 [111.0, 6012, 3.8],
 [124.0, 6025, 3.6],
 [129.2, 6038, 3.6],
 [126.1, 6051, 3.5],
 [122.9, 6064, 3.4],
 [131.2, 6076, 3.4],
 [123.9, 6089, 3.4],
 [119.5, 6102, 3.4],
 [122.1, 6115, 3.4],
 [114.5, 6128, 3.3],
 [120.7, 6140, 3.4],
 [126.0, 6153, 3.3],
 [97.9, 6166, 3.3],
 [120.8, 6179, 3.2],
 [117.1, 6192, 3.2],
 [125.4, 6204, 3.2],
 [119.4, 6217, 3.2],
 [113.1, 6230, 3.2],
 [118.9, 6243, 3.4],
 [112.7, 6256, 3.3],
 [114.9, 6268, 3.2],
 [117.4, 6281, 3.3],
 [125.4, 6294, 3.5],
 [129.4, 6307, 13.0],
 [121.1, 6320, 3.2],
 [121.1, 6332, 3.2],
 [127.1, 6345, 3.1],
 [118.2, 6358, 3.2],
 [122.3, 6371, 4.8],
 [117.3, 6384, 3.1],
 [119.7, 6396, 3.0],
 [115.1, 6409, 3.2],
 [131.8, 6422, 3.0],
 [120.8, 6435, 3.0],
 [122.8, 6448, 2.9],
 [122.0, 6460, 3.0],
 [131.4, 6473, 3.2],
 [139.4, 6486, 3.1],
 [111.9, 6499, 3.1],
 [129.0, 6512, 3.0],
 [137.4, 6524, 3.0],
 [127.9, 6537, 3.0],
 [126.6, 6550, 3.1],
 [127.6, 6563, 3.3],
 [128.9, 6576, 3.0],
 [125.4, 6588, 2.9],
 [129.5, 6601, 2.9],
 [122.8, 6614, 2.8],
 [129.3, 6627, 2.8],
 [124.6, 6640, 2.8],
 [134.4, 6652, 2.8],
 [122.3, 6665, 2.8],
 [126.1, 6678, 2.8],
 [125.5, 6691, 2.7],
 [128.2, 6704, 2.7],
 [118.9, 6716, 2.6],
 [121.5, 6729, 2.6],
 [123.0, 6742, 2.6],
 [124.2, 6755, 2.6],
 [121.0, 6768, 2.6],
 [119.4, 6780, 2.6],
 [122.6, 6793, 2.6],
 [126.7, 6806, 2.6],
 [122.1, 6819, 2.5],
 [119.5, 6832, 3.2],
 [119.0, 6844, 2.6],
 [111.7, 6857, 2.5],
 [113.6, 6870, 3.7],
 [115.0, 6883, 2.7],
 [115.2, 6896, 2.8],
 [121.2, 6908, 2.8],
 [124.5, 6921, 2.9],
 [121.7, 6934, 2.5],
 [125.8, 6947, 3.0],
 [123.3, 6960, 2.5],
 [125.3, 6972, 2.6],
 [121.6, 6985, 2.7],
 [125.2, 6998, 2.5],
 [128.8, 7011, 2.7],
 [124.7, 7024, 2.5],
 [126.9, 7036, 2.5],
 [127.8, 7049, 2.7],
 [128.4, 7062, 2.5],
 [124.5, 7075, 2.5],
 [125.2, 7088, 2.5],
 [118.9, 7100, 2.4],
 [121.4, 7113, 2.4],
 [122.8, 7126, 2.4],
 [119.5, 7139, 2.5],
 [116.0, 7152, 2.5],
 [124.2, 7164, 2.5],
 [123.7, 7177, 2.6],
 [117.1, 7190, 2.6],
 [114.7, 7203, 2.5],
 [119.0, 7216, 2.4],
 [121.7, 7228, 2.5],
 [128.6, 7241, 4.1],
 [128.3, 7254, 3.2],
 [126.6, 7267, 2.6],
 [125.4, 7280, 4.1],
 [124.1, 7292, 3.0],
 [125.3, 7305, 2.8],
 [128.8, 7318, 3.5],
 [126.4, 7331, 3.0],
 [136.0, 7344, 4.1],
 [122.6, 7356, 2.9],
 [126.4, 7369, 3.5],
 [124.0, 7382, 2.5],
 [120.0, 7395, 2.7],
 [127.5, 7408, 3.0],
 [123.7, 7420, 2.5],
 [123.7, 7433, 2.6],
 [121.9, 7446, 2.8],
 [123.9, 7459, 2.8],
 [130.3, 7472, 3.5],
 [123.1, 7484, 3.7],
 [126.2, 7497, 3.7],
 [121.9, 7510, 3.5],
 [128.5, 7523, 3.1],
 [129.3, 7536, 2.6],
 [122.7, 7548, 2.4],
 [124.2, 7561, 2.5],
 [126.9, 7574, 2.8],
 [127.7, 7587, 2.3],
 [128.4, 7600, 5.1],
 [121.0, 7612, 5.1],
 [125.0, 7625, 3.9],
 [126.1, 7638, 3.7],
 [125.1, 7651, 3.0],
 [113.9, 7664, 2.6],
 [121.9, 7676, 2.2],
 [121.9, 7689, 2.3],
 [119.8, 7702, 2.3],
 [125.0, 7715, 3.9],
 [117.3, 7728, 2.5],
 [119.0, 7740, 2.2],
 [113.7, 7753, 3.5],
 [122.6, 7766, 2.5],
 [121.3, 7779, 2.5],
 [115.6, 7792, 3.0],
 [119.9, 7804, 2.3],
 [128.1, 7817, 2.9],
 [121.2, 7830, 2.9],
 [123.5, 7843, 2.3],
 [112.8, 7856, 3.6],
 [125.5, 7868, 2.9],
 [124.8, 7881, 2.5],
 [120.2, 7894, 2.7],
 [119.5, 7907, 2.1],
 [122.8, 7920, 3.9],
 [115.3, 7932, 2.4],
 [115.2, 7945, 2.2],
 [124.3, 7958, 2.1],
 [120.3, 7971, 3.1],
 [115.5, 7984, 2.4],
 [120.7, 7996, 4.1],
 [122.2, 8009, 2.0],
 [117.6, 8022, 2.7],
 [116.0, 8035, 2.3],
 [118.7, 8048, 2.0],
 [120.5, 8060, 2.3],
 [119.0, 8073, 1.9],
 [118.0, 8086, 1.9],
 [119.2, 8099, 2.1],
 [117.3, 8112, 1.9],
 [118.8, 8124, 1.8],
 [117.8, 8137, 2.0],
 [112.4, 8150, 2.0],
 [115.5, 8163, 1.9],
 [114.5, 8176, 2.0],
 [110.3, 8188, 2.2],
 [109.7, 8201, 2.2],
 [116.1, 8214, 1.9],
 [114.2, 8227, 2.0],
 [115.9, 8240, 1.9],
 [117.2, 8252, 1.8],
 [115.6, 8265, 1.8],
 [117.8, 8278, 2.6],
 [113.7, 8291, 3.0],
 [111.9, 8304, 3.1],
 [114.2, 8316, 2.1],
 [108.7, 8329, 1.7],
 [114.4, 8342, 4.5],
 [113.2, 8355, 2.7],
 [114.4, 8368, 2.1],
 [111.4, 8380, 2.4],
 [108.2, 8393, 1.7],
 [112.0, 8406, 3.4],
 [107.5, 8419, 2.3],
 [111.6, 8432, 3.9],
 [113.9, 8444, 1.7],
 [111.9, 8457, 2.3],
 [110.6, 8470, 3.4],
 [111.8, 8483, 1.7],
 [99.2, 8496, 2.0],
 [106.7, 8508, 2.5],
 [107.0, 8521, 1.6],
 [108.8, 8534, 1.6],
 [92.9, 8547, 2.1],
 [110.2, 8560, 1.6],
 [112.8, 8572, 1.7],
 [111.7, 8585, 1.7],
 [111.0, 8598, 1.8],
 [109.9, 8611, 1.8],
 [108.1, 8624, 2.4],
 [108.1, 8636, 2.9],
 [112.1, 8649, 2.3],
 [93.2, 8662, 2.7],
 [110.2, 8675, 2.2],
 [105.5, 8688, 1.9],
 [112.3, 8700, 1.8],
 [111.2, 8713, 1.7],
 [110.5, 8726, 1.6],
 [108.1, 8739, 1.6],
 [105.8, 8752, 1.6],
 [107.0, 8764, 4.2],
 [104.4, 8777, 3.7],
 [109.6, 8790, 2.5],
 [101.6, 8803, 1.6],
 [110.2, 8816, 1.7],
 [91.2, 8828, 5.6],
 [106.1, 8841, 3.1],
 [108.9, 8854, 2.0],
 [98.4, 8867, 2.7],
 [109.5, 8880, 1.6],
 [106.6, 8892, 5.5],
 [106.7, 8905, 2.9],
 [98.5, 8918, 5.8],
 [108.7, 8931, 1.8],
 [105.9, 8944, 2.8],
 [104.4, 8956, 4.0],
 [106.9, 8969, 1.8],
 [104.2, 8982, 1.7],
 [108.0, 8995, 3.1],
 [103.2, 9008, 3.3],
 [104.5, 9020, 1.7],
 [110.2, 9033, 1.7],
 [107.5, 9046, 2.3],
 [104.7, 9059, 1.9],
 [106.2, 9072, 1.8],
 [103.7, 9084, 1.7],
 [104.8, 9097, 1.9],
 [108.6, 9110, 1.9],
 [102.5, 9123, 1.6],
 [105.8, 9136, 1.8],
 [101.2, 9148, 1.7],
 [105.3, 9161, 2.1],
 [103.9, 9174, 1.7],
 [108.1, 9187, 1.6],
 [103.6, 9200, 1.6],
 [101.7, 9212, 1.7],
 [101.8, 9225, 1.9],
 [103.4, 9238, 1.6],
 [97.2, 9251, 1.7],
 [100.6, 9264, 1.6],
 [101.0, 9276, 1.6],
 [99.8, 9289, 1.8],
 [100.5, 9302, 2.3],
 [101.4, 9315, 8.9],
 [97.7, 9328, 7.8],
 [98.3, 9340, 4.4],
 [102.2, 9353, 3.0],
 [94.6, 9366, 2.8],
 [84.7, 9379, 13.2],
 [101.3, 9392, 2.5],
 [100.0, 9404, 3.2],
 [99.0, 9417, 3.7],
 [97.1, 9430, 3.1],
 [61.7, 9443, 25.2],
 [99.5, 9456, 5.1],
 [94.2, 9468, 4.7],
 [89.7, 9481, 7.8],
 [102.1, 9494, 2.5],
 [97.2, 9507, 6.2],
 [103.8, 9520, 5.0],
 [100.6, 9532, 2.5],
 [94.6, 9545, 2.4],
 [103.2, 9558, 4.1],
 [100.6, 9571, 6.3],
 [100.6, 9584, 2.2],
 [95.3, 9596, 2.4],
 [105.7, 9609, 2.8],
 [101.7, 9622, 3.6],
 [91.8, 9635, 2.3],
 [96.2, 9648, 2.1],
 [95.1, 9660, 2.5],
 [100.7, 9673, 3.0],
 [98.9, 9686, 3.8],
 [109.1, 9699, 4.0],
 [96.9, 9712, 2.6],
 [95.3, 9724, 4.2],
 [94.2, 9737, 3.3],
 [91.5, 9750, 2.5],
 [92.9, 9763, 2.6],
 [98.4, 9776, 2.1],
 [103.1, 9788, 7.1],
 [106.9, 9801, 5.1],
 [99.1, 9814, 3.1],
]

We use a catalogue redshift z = 0.00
